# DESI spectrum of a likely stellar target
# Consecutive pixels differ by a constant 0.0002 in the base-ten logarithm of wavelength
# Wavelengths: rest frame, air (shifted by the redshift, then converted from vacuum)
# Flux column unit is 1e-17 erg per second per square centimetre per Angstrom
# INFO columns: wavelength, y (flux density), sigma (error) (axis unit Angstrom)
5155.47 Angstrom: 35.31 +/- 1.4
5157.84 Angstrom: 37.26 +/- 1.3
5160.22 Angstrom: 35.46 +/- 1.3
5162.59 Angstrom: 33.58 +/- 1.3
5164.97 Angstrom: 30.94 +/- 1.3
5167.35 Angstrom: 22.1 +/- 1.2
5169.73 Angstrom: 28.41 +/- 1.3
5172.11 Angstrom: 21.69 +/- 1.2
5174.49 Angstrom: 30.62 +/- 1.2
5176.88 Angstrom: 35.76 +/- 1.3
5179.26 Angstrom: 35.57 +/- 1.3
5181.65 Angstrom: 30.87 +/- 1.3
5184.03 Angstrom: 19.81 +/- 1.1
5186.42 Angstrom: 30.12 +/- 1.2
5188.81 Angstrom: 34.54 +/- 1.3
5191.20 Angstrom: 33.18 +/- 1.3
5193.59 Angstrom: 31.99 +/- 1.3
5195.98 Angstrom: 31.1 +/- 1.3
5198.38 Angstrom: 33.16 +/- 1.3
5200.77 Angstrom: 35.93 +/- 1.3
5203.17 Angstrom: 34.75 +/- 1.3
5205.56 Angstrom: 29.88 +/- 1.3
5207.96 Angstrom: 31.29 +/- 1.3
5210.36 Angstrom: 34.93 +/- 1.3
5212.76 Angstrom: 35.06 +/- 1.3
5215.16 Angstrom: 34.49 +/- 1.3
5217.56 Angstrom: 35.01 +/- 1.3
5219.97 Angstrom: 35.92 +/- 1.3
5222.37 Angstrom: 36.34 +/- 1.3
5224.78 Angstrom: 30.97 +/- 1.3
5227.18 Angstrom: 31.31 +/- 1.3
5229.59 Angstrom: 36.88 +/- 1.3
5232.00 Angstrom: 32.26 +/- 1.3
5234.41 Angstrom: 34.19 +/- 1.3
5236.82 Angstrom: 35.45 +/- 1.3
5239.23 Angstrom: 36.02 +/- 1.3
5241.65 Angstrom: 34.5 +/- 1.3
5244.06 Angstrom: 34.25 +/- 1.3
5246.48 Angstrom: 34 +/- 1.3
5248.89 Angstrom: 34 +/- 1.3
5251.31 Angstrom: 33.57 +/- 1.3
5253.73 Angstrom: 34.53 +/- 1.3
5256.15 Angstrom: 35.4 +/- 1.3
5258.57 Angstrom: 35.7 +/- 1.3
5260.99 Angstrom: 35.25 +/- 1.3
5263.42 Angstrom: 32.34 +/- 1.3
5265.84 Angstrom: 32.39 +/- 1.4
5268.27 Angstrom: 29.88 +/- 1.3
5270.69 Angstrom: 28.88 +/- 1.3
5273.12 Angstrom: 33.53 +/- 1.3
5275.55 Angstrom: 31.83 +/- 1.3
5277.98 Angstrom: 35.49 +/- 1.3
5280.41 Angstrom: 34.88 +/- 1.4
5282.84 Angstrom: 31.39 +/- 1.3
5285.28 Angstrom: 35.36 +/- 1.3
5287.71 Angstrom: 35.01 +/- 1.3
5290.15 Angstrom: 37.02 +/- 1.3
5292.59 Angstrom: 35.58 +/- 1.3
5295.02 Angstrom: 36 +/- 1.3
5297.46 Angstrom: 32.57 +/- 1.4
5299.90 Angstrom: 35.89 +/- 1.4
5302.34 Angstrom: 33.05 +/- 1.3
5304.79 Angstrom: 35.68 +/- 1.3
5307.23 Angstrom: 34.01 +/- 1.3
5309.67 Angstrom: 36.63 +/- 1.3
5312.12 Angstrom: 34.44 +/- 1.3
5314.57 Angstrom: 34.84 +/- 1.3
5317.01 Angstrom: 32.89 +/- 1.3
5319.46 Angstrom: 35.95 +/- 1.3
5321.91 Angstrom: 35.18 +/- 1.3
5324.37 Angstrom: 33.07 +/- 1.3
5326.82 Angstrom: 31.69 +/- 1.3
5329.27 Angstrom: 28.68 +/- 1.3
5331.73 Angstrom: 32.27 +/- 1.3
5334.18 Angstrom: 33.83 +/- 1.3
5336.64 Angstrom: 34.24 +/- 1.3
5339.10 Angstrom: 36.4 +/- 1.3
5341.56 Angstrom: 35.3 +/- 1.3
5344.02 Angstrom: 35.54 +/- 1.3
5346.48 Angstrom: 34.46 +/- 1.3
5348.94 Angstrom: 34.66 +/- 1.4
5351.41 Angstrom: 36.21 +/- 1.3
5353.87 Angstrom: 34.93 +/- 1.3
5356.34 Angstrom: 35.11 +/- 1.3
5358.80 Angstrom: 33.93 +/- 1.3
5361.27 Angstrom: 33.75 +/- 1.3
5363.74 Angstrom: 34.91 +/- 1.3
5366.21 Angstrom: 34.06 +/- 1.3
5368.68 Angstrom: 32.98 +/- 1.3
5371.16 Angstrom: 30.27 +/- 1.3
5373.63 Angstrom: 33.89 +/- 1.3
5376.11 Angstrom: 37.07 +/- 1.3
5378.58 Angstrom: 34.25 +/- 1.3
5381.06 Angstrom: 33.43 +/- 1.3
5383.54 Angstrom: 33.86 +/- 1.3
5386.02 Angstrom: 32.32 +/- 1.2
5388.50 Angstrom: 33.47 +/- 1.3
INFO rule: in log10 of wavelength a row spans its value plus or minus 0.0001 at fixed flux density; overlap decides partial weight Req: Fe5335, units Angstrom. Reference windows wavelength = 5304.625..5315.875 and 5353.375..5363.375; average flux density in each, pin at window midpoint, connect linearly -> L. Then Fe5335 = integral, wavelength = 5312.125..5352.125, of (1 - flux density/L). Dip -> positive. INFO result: 0.8 Angstrom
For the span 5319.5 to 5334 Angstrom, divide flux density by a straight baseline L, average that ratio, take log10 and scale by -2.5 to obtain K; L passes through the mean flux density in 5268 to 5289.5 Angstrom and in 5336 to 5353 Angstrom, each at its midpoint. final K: 0.07 mag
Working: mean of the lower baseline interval 33.2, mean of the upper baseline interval 35.3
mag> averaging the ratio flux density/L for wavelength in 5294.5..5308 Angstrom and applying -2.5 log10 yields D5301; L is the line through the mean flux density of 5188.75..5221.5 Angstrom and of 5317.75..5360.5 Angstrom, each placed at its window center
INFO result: -0.014 mag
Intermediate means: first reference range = 33.7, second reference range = 34.2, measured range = 34.5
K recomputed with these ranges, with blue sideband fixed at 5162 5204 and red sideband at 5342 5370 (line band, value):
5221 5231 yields -0.073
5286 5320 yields -0.049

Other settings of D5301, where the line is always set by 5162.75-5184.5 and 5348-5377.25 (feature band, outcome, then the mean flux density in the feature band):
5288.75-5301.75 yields -0.09 mag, 35.3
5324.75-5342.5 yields 0.01 mag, 33.2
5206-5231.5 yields -0.13 mag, 34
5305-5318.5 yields -0.06 mag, 34.7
